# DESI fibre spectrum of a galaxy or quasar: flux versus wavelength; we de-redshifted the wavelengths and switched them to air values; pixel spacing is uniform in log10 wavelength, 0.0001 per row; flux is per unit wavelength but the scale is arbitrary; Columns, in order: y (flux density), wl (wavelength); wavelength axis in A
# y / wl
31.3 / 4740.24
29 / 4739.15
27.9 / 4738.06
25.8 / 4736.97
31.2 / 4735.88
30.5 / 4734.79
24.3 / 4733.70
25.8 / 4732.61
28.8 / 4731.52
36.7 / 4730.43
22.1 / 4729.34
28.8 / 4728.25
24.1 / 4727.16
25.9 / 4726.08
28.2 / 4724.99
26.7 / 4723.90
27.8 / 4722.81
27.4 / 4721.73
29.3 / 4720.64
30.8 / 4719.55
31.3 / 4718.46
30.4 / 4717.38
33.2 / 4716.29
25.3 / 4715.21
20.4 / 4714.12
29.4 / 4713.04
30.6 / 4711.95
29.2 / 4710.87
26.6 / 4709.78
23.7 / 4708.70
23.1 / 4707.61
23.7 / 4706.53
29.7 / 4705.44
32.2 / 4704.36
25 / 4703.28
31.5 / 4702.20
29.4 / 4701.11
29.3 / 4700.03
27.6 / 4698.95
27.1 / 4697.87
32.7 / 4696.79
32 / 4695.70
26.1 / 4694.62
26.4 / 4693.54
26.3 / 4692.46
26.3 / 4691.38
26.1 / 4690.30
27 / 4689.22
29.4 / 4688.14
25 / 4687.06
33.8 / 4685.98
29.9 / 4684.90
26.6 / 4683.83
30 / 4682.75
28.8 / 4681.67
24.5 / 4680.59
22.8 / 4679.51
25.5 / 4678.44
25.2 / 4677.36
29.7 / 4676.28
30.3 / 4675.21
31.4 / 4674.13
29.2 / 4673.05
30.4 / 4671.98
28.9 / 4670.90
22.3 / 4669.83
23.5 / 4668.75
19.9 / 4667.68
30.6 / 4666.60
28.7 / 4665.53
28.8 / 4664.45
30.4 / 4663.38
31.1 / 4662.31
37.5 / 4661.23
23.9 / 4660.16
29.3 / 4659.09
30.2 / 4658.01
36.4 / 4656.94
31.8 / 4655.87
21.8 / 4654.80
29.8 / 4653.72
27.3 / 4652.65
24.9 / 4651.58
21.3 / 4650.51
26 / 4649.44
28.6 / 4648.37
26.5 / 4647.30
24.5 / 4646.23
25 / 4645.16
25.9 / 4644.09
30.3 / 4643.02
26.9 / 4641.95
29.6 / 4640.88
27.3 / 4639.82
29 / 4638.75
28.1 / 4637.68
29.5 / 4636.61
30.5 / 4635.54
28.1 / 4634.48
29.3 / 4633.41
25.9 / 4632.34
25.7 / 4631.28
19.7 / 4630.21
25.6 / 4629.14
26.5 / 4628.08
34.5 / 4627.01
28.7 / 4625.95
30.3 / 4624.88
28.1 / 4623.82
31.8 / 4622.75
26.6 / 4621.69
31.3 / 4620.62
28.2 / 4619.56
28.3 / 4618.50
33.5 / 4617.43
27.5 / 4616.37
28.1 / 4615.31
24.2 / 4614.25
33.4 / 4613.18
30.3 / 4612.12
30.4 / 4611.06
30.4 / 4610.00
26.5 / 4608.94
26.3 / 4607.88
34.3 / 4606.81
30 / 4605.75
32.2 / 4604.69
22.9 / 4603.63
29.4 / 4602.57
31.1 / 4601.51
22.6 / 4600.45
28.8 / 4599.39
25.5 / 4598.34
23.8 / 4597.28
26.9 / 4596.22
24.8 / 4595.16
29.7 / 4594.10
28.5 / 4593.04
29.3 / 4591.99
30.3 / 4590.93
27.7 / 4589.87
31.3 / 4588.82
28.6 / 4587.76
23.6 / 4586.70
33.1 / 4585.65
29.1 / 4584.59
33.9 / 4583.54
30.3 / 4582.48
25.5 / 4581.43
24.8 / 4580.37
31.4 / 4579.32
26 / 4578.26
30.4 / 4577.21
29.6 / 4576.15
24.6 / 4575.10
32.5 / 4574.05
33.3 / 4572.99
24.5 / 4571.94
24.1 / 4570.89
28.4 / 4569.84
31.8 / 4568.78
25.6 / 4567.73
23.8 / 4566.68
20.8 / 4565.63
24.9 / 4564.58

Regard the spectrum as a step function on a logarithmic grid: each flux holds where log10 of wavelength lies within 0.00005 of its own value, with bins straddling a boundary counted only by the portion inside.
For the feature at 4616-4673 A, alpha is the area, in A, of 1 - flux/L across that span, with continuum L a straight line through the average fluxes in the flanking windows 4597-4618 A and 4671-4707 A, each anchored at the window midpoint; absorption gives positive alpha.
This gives 0.8 A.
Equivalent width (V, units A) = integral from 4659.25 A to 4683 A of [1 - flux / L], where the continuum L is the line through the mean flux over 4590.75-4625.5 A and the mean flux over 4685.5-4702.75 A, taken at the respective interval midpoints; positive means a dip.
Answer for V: 0.53 A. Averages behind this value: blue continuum 28.6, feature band 27.9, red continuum 28.5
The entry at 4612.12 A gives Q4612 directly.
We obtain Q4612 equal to 30.3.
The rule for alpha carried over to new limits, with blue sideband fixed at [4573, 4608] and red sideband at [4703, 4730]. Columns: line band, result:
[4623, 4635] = 0.3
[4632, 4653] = 0.6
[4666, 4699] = 0.2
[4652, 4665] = -0.9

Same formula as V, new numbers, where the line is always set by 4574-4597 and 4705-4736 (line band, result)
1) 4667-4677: 0.26 A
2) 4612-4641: -0.20 A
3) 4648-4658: 0.17 A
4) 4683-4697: -0.15 A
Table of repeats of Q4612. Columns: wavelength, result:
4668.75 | 23.5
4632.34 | 25.9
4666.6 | 30.6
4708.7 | 23.7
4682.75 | 30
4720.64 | 29.3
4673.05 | 29.2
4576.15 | 29.6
